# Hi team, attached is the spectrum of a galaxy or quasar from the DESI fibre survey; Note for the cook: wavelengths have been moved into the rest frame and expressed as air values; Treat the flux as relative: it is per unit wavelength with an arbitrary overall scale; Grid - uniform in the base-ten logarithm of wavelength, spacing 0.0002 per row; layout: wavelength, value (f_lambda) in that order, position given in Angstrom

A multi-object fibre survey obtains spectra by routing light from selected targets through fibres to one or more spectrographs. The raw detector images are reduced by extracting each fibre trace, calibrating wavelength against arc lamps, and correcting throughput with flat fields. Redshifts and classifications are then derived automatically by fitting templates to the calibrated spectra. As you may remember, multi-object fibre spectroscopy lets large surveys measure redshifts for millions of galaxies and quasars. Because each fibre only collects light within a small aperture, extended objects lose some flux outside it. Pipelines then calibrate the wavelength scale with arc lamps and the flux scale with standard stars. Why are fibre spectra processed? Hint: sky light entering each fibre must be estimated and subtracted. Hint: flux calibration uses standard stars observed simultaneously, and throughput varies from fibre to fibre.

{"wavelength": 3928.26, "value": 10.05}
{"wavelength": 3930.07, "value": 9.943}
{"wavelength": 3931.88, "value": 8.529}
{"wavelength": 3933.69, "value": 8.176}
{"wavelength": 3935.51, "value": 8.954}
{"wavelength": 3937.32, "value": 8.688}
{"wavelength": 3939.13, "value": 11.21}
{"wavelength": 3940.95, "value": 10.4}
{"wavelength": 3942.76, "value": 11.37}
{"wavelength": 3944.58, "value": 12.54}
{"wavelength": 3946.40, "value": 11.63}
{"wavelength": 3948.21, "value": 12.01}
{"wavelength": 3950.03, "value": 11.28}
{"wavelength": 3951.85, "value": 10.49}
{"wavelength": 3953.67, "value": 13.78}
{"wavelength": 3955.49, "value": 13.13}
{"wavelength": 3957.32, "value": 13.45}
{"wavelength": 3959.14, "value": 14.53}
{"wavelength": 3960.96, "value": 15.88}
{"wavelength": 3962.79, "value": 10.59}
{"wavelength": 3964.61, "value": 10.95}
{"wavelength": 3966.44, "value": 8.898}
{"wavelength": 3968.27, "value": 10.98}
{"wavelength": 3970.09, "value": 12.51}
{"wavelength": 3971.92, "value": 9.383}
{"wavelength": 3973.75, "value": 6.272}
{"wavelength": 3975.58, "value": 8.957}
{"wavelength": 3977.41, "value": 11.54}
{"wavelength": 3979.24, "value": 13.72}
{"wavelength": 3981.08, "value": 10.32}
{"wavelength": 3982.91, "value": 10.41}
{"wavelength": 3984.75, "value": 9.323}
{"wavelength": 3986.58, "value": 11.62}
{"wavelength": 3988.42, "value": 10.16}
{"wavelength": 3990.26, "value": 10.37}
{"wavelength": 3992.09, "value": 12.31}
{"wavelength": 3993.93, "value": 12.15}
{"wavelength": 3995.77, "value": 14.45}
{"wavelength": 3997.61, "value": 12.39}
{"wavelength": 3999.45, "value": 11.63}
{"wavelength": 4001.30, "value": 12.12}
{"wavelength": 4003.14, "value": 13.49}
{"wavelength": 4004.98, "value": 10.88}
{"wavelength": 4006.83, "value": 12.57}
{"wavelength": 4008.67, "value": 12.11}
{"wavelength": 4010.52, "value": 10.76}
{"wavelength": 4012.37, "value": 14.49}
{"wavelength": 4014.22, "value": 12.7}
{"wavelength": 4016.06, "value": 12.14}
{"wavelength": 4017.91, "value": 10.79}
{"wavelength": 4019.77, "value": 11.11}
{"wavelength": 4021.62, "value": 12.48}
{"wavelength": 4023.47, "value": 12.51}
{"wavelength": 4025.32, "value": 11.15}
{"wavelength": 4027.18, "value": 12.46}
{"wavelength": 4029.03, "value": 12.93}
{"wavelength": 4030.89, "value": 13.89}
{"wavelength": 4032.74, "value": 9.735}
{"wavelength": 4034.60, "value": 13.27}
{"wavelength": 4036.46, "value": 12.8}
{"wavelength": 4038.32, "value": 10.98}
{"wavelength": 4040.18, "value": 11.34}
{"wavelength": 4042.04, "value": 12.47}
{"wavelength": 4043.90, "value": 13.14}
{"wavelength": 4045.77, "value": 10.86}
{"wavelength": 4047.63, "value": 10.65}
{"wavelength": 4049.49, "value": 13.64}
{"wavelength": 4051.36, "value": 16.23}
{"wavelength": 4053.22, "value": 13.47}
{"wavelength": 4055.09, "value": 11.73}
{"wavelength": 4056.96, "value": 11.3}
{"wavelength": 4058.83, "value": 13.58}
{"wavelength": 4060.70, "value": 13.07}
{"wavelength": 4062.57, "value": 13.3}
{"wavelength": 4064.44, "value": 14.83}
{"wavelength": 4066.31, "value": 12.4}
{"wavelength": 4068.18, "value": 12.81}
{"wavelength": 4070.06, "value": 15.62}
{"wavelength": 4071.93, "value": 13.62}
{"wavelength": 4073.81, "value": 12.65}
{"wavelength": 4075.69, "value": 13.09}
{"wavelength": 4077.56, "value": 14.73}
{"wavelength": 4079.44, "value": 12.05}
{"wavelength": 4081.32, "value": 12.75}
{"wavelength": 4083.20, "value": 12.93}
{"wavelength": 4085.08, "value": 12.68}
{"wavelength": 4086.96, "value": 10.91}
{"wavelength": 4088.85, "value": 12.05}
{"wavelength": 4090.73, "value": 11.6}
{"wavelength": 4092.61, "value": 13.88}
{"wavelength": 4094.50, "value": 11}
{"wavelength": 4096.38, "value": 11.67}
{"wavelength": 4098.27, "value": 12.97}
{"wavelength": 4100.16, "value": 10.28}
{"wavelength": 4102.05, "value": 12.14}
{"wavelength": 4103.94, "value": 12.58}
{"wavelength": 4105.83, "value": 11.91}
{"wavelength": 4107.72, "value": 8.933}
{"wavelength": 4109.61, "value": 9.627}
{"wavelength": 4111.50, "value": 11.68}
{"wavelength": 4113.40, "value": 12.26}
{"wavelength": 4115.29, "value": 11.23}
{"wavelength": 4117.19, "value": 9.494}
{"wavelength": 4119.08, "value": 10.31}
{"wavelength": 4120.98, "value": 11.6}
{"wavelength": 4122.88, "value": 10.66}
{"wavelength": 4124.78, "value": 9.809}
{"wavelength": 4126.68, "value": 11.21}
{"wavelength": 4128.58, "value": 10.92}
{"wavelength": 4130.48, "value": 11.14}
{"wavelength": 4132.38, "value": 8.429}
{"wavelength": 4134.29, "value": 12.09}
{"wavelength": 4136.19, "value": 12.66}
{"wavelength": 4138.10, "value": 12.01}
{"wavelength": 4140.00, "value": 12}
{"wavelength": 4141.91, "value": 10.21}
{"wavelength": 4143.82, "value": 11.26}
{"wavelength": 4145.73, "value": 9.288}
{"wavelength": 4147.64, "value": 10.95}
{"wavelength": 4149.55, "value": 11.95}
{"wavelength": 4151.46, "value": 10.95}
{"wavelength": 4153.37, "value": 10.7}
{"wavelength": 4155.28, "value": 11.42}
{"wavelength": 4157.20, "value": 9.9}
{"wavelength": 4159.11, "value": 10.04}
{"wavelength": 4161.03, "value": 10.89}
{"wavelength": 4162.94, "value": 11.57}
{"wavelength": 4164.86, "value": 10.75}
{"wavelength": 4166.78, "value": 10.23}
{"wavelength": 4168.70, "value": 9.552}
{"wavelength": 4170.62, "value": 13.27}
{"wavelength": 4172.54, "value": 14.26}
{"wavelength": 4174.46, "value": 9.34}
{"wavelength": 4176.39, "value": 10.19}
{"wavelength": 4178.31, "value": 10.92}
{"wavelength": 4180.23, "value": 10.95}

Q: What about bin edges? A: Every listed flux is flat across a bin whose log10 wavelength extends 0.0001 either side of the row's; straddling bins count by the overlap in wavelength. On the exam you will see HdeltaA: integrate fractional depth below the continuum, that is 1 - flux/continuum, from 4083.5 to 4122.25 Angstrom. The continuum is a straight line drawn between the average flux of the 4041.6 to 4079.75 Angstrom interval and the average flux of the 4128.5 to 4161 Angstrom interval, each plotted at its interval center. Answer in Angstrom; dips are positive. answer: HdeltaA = 1.9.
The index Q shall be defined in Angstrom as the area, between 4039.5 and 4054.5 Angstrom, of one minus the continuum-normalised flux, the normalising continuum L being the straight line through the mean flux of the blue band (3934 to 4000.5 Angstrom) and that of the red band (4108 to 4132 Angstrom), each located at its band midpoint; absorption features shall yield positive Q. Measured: -2.35 Angstrom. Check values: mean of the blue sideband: 11.3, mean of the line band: 12.7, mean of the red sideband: 10.7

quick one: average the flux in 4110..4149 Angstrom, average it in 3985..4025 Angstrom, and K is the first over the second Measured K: 0.91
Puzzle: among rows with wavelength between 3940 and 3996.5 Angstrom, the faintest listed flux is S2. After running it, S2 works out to 6.272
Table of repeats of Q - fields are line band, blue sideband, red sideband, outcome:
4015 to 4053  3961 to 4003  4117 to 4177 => -4.14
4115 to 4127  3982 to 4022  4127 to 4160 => 0.58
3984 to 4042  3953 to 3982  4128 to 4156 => -2.93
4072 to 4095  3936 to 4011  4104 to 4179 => -3.04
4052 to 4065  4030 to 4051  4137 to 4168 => -1.18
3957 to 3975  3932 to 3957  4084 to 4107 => -0.12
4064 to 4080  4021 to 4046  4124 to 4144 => -2.42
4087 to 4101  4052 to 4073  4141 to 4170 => 0.60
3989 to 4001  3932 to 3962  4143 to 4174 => -0.69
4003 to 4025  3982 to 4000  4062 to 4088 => -0.29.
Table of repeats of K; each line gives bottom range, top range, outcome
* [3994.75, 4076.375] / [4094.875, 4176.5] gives 0.88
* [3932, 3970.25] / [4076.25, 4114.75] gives 1.05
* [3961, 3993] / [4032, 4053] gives 1.16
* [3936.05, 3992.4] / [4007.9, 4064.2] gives 1.11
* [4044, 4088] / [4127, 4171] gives 0.84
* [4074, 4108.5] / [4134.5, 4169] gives 0.90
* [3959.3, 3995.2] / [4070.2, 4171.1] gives 1.04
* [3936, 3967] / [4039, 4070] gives 1.09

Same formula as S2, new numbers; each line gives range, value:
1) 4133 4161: 9.288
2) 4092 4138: 8.429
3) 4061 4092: 10.91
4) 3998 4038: 9.735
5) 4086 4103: 10.28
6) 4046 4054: 10.65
